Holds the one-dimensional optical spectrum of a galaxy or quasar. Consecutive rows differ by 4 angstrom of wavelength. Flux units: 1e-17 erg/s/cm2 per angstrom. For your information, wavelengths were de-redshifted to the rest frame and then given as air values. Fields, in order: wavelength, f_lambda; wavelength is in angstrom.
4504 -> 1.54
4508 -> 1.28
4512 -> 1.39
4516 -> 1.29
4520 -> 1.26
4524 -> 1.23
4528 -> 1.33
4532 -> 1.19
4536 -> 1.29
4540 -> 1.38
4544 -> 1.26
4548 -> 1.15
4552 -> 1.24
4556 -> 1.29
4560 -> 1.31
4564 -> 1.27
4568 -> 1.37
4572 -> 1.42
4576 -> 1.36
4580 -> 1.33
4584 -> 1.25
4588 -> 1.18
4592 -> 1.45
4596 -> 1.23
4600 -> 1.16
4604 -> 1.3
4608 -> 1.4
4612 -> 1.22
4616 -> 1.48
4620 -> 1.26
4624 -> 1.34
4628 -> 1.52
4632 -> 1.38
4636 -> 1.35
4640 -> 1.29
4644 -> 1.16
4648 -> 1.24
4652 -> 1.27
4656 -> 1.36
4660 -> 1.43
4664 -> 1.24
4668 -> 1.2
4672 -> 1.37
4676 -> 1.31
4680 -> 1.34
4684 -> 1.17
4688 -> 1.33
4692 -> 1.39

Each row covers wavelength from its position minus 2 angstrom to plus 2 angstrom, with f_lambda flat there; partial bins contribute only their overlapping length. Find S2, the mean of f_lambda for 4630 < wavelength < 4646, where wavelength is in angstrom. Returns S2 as 1.29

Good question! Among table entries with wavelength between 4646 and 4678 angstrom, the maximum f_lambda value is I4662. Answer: 1.43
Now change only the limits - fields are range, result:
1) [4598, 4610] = 1.4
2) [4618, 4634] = 1.52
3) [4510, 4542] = 1.39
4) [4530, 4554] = 1.38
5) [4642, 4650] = 1.24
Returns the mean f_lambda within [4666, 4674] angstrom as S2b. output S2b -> 1.29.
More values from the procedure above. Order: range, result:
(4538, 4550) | 1.26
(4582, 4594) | 1.29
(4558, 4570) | 1.32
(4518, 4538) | 1.26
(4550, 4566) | 1.28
